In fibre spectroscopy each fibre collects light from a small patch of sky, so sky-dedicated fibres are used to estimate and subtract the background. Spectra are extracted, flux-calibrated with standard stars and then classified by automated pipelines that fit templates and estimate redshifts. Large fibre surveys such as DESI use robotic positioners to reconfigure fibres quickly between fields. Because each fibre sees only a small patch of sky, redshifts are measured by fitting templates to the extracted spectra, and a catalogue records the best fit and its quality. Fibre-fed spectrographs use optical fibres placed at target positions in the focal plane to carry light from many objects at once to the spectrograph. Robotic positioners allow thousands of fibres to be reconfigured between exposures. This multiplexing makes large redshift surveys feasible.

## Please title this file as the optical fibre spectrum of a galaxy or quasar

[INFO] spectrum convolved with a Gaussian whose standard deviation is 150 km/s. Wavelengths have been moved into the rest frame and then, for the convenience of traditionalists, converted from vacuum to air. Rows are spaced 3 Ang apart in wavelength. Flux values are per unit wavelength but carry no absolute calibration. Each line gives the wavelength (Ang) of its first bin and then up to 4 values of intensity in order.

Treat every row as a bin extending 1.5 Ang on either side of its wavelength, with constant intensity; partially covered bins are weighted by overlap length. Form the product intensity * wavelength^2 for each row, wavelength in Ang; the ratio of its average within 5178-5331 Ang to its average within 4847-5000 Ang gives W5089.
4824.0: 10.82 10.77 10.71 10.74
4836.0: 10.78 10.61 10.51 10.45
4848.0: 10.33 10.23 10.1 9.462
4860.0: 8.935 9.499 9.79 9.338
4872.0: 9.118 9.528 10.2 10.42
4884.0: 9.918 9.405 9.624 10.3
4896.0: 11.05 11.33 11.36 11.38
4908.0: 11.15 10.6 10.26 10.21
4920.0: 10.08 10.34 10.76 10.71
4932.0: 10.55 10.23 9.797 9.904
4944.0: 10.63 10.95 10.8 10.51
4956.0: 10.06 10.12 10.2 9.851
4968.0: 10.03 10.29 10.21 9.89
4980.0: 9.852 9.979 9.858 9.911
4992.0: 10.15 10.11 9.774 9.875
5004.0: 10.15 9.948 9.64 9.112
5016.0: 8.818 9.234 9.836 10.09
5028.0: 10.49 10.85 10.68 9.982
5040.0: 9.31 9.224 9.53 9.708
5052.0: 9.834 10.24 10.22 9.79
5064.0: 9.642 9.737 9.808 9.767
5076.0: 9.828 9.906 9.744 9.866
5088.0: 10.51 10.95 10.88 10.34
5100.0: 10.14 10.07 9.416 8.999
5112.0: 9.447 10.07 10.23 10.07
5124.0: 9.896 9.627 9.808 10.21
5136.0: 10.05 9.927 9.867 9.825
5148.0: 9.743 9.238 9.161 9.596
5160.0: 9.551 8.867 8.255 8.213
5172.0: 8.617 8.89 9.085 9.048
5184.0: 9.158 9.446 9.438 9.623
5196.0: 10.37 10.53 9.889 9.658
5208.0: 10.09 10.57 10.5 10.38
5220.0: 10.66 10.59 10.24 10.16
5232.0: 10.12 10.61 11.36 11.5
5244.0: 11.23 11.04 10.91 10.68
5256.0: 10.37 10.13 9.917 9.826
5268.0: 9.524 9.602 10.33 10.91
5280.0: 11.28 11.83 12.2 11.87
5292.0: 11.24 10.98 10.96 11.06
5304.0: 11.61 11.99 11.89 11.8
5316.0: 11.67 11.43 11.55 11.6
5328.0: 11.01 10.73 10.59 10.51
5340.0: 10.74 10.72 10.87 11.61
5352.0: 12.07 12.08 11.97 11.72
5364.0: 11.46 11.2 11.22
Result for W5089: 1.20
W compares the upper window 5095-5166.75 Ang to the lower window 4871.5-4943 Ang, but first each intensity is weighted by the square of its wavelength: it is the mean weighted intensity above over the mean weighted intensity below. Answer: 1.02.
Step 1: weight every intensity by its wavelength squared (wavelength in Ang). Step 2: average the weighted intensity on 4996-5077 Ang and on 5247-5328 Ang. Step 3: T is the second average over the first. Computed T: 1.24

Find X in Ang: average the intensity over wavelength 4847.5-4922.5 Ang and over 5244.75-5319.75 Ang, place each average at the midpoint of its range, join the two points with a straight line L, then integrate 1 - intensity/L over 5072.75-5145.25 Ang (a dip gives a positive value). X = 4.38 Ang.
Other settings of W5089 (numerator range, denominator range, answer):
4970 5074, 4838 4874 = 1.07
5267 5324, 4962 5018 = 1.29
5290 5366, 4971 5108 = 1.28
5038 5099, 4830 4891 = 1.08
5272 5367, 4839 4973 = 1.30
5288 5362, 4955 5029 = 1.31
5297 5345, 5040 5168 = 1.25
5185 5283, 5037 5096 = 1.12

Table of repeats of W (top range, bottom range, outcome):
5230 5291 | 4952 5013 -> 1.20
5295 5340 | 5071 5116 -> 1.23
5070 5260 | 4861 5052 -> 1.07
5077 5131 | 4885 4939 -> 1.03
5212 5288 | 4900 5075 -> 1.17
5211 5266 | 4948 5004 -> 1.16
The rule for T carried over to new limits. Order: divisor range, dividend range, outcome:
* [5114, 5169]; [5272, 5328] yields 1.26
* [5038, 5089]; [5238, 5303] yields 1.20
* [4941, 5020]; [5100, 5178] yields 1.01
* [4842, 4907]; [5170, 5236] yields 1.11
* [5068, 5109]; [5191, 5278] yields 1.09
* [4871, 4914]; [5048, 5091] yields 1.03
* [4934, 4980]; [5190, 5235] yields 1.11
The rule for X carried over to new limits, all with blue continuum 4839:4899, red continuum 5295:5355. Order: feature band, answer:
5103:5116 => 1.39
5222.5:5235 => 0.82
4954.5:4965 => 0.14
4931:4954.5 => -0.56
